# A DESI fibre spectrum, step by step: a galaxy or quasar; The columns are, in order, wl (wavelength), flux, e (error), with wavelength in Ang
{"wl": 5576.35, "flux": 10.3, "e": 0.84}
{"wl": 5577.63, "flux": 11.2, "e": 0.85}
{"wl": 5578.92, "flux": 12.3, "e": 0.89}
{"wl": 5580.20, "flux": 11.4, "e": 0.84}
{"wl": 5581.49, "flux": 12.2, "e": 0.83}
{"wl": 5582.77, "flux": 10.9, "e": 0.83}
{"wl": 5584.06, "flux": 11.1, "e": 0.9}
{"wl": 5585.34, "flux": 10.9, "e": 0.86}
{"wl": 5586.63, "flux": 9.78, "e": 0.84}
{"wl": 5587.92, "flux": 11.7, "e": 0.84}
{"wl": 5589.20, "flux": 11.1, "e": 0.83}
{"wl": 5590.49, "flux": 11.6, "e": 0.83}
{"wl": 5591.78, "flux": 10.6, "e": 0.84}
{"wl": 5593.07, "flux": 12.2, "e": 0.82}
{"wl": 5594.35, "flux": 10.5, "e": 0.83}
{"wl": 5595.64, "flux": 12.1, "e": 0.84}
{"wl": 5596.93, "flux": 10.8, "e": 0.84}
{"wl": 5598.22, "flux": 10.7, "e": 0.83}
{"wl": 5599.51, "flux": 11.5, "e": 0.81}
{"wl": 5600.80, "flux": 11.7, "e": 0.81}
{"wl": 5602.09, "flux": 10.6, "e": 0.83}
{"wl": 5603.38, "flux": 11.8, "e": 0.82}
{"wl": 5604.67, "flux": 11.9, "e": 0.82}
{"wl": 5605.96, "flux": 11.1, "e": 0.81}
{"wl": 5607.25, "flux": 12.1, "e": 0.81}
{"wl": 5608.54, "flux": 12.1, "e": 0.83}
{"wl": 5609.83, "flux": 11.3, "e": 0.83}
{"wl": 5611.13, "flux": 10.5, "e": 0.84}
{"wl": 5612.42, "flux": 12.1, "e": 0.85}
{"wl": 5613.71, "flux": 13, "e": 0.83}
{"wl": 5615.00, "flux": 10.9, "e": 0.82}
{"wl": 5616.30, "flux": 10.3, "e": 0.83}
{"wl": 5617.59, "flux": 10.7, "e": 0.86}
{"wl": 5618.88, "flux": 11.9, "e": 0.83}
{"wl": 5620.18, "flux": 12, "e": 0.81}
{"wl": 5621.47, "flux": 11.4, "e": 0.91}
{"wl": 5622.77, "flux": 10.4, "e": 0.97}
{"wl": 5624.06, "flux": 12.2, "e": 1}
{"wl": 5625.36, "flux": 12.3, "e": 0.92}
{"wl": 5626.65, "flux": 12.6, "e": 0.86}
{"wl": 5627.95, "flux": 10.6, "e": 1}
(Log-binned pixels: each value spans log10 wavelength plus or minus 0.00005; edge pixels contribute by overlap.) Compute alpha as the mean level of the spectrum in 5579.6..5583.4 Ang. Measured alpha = 11.5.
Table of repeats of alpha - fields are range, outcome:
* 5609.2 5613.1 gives 11.3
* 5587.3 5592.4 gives 11.3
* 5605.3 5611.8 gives 11.4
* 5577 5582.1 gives 11.8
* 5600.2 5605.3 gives 11.5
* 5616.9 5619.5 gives 11.3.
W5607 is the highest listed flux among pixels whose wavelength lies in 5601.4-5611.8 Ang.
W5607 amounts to 12.1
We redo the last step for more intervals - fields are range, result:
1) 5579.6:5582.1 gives 12.2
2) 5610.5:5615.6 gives 13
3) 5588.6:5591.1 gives 11.6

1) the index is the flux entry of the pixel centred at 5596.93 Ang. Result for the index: 10.8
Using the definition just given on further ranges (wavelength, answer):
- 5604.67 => 11.9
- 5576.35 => 10.3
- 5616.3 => 10.3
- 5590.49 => 11.6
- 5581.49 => 12.2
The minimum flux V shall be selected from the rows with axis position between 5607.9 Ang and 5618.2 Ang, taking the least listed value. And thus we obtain 10.3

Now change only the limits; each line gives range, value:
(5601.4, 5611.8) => 10.5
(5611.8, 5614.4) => 12.1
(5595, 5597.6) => 10.8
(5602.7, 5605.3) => 11.8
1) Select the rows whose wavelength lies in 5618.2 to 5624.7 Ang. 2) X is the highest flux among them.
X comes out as 12.2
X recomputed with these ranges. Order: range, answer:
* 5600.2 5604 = 11.8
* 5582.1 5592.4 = 11.7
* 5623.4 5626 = 12.3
